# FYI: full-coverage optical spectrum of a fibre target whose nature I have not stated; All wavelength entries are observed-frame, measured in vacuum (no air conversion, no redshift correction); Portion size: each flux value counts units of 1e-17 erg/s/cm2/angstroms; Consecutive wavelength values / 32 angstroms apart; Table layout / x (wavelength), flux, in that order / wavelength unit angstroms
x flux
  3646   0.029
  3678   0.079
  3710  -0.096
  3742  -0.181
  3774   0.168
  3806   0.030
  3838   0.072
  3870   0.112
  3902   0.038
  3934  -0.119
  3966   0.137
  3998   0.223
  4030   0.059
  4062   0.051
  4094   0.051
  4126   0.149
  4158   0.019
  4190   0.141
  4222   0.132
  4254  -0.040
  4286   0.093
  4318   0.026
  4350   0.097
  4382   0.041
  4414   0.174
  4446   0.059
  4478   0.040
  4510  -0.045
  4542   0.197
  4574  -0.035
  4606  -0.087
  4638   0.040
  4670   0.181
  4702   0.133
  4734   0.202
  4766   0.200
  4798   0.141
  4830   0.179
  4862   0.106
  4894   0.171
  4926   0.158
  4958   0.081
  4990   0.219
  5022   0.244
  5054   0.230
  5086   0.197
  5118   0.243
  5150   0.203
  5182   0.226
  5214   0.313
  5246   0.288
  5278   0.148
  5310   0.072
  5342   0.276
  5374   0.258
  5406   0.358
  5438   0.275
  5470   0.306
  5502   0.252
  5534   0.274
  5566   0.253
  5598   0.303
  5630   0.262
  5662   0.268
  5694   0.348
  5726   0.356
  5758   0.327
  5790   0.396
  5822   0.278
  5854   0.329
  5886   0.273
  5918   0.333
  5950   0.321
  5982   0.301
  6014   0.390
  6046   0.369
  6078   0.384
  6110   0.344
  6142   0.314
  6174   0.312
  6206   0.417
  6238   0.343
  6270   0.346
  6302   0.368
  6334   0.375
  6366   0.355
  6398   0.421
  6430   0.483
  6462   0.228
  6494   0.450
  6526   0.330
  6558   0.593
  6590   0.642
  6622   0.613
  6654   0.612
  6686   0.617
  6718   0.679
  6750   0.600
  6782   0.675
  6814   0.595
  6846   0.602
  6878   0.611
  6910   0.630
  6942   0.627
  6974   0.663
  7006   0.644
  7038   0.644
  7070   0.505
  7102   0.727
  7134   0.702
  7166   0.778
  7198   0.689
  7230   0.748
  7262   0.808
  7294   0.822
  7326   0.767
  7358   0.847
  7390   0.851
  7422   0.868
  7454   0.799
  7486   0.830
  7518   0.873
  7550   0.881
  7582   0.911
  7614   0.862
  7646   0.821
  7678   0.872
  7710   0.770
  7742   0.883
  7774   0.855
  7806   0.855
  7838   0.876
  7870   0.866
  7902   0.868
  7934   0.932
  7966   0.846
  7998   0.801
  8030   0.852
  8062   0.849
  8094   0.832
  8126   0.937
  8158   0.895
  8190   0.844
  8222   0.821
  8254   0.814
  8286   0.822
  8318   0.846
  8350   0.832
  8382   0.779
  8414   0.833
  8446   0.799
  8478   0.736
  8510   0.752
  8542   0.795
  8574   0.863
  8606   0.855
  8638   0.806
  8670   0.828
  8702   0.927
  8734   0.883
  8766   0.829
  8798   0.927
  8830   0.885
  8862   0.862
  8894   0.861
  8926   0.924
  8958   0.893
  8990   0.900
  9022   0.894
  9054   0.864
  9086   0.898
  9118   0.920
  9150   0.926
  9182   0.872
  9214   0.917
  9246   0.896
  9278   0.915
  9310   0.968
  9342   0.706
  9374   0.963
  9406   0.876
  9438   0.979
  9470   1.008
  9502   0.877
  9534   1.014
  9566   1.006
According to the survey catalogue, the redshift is 0.642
